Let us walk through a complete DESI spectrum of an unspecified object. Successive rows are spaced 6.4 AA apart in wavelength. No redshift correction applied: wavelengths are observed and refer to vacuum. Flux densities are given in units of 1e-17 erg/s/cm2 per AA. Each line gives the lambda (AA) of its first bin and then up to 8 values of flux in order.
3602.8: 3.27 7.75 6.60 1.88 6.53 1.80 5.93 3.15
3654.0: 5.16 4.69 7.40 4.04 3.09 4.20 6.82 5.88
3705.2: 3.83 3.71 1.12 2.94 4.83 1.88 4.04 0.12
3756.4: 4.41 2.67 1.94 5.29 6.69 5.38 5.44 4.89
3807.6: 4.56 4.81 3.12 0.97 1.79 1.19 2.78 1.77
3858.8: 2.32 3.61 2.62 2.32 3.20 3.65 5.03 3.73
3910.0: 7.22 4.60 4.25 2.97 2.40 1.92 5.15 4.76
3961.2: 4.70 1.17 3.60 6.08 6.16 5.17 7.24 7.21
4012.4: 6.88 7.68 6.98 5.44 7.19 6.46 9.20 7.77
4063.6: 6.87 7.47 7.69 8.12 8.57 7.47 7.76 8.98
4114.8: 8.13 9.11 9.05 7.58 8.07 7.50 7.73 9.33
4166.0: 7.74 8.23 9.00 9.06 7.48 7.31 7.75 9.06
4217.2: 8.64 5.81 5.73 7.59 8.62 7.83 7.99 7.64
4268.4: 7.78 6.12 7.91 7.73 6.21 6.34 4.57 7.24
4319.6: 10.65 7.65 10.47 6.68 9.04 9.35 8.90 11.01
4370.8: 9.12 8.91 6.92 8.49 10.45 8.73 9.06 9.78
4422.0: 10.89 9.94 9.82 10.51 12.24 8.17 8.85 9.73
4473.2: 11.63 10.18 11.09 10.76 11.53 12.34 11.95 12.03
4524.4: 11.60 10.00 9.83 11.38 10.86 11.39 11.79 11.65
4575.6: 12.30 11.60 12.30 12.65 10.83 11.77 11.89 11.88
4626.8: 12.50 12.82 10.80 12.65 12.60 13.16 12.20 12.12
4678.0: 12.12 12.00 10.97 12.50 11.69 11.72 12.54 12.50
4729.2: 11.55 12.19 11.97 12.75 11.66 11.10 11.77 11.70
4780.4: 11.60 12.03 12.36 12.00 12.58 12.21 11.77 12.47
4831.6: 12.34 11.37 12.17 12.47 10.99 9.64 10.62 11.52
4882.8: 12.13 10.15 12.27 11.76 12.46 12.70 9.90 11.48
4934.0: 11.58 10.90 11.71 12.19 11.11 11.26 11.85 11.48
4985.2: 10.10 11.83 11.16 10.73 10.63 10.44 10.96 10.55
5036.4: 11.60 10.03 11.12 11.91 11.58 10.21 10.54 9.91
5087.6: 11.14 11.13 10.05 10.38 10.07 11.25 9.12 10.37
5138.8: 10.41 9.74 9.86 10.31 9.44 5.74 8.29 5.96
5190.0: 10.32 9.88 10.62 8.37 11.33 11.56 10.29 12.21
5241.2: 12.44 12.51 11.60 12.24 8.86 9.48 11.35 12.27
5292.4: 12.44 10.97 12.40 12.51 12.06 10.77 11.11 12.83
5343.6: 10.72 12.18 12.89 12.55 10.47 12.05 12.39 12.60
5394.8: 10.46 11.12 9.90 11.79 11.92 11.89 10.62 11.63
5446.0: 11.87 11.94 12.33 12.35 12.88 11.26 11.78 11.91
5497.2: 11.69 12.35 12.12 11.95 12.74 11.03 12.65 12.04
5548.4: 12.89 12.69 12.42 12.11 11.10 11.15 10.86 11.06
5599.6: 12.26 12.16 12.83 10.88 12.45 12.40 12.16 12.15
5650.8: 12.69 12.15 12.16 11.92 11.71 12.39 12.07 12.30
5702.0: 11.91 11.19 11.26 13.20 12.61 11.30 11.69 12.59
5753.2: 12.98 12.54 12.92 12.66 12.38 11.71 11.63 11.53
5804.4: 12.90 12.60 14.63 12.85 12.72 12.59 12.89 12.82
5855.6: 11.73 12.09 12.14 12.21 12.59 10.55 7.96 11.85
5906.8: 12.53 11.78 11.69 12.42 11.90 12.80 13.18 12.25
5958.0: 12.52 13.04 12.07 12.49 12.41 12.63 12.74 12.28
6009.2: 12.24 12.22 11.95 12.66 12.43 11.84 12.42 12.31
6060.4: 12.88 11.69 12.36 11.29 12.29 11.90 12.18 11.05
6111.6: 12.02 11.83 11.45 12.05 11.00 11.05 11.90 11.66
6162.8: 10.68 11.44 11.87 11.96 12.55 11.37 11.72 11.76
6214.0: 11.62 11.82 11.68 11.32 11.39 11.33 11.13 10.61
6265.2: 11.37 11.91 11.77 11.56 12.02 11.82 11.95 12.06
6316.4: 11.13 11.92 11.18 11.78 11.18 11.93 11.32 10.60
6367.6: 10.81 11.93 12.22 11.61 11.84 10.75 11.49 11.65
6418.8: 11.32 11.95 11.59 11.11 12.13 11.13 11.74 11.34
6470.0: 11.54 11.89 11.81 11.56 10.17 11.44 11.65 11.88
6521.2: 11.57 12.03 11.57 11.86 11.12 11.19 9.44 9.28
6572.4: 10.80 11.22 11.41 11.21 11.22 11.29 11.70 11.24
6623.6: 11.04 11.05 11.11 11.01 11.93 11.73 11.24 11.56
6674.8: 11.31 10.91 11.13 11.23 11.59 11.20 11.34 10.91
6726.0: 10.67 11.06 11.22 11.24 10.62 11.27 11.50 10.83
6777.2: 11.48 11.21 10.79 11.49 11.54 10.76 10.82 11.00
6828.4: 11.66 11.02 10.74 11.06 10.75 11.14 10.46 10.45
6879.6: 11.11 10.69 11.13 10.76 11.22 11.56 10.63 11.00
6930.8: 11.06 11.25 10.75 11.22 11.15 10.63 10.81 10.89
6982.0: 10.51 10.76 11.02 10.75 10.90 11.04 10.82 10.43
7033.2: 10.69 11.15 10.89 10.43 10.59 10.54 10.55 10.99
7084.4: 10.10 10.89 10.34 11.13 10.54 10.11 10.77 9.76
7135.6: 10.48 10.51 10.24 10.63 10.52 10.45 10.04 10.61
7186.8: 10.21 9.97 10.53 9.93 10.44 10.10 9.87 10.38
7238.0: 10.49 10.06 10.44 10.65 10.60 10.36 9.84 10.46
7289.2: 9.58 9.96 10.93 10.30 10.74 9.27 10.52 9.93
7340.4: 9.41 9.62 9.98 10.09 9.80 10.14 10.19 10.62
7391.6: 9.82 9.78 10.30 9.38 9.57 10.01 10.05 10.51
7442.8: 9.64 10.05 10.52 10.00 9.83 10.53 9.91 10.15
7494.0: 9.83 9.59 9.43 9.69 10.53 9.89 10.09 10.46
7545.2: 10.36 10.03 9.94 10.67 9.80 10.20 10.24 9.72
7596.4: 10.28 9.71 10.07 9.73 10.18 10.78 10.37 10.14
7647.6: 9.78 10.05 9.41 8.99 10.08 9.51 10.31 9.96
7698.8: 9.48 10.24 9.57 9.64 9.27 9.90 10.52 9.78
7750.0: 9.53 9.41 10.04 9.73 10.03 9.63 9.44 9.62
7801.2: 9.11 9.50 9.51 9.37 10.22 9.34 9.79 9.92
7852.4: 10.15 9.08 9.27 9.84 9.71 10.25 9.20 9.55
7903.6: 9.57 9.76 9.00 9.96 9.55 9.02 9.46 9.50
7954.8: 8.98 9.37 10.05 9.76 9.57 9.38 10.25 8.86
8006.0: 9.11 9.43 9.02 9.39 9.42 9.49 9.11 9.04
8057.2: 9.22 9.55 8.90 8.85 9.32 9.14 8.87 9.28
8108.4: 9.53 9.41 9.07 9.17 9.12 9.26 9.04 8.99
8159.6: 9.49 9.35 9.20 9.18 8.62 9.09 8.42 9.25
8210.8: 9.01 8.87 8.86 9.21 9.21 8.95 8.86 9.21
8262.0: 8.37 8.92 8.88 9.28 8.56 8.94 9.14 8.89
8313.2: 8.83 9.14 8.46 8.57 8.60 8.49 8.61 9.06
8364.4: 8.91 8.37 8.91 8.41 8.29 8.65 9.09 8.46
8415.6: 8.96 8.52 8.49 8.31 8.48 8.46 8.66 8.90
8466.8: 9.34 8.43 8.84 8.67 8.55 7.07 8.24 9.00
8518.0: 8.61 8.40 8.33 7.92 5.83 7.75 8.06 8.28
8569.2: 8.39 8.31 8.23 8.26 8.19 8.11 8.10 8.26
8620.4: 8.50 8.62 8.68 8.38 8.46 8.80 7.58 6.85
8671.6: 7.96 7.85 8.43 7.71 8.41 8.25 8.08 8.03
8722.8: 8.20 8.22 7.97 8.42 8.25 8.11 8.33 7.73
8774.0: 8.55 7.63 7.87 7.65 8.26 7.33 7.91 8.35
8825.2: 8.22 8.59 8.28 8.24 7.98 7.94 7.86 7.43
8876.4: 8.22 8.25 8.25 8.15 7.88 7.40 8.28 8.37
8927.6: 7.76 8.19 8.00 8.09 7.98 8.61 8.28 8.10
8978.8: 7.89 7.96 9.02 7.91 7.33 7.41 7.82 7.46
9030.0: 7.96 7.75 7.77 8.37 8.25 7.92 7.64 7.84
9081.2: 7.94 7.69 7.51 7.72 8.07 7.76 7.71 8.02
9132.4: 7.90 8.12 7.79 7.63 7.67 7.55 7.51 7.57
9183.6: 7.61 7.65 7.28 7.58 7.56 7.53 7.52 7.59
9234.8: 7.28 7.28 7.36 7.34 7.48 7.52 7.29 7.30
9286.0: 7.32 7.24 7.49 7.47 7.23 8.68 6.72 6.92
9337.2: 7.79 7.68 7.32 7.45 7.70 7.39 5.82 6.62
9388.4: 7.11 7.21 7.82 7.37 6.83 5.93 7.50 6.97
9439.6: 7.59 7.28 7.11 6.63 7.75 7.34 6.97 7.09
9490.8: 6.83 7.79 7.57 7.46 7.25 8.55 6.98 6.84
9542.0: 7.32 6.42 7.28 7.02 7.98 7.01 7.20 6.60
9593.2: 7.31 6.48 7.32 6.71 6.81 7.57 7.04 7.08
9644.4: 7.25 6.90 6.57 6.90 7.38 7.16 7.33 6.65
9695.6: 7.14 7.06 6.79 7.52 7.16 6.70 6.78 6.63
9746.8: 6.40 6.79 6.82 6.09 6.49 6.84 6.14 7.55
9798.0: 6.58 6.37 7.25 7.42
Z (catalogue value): 0.000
